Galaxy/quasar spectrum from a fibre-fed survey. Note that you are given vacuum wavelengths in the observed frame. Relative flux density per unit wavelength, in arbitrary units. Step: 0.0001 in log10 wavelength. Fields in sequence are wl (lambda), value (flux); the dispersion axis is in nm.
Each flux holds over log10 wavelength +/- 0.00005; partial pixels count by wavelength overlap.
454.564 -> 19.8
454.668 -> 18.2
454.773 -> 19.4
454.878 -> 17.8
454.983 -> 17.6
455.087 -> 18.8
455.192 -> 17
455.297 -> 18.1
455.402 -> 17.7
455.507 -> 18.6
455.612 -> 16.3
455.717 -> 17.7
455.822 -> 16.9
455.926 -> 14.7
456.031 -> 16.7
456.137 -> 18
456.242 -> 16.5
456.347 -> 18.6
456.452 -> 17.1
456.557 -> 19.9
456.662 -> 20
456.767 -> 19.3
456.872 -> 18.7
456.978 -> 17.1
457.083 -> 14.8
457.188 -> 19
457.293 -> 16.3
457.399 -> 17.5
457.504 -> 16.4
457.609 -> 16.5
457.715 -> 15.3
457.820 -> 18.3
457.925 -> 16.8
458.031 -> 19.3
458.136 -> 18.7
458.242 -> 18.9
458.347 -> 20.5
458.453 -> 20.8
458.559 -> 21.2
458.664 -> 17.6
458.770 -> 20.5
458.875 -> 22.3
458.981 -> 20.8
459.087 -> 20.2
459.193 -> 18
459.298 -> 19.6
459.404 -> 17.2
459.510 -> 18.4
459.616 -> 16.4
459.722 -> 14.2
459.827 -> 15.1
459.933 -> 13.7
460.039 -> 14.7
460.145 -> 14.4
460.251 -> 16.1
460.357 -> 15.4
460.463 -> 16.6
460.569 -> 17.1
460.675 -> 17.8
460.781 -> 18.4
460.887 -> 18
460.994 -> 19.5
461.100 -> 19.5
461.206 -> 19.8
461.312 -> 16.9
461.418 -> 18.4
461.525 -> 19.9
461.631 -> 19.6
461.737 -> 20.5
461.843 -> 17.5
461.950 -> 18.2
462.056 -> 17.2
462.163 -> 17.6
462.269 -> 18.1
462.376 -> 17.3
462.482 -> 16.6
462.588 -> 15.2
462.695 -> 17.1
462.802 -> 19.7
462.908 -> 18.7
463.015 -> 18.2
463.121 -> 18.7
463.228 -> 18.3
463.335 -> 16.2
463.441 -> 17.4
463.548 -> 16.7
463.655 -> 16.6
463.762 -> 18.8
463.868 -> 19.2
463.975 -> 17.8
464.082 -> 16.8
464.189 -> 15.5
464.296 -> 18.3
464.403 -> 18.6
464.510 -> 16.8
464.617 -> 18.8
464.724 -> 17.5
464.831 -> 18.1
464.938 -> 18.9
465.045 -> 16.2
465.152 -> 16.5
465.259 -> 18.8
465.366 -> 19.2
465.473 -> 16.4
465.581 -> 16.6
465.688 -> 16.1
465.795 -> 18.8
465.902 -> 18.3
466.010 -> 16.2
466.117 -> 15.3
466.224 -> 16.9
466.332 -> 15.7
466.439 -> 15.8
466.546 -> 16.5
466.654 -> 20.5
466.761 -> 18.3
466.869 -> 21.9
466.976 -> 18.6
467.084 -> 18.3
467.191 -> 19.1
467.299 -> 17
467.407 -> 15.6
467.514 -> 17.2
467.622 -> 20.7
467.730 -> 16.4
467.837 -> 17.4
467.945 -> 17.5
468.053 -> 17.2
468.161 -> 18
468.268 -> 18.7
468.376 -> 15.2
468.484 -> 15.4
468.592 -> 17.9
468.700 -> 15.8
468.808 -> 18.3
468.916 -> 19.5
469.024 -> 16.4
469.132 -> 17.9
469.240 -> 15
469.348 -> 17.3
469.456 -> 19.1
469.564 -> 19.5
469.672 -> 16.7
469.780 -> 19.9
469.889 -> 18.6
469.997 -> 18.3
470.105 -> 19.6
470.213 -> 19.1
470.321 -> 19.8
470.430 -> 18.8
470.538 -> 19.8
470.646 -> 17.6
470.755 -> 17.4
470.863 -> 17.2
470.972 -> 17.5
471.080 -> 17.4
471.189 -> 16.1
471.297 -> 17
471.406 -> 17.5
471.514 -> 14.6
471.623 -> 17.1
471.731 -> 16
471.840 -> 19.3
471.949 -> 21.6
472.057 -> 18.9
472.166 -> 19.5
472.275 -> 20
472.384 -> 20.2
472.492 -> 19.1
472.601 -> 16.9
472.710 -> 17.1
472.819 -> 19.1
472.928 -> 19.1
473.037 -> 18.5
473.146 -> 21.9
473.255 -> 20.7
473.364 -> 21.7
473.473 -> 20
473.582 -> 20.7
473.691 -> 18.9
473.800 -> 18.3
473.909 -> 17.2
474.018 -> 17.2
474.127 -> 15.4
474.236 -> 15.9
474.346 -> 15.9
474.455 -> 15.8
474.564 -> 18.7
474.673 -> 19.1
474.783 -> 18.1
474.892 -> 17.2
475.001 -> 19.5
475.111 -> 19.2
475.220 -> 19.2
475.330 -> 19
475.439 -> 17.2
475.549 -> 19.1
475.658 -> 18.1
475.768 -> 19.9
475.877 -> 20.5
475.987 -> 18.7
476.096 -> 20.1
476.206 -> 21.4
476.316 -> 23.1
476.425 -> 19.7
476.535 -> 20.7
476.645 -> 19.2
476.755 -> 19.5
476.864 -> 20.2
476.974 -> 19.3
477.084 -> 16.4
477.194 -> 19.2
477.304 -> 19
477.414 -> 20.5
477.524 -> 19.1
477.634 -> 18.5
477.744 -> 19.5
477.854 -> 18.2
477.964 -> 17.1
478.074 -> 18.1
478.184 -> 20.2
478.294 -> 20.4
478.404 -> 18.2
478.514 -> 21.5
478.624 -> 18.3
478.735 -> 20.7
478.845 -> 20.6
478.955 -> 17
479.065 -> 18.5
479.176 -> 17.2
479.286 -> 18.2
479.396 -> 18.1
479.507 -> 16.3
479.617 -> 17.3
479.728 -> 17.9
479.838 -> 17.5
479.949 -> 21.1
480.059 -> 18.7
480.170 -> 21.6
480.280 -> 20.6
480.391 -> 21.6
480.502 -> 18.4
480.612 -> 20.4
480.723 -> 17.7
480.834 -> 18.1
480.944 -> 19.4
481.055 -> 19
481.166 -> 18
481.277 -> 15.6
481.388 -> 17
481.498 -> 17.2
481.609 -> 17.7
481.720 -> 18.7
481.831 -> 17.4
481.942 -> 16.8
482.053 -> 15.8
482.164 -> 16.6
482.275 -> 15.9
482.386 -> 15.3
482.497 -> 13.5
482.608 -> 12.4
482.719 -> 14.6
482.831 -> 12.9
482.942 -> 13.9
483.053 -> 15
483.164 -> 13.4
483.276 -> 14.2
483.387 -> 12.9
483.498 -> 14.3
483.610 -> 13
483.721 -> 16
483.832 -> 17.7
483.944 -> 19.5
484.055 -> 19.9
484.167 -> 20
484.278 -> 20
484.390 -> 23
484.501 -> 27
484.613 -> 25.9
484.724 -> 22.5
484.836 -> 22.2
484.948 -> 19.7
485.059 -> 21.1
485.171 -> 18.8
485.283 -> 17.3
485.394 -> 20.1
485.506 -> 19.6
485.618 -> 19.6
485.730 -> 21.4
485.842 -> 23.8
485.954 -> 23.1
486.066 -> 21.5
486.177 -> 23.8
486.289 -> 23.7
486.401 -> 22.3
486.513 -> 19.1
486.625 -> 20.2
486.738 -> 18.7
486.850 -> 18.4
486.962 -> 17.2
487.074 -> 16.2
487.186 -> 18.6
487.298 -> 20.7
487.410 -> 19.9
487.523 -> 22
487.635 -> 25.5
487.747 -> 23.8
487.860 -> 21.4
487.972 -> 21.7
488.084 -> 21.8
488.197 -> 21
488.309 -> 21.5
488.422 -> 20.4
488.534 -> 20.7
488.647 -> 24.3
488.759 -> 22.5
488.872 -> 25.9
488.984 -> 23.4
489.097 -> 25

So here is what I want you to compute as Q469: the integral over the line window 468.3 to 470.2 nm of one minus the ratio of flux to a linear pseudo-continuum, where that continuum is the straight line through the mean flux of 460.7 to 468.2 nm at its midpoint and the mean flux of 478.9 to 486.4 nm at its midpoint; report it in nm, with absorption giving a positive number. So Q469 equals 0.03 nm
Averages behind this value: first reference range 17.8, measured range 17.7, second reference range 18.5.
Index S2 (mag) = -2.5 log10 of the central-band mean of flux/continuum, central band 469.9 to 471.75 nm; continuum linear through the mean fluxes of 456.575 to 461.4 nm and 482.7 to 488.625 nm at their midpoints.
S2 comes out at 0.06 mag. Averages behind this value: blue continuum 17.9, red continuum 19.7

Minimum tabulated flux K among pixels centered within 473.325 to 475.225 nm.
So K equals 15.4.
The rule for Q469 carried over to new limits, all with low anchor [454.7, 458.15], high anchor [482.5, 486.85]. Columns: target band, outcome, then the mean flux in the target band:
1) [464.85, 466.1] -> 0.04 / 17.4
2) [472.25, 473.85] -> -0.09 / 19.5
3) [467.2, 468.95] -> 0.08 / 17.4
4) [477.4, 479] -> -0.04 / 19.2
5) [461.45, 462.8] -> -0.01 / 18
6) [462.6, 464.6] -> 0.03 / 17.7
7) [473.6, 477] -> -0.04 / 18.8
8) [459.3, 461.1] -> 0.12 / 16.6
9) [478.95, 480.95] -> 0.00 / 18.7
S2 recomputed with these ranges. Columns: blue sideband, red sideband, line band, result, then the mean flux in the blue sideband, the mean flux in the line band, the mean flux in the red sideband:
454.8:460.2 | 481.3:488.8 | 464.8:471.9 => 0.04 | 17.8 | 17.7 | 19.1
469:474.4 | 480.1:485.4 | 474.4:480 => -0.05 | 18.3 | 19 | 17.9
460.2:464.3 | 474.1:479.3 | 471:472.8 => 0.03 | 17.8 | 18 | 18.9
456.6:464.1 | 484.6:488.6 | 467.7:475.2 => 0.06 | 17.9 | 18.1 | 20.9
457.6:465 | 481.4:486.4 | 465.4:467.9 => 0.03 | 17.9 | 17.6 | 18.4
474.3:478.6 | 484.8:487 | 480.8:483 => 0.22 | 19.1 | 16.3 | 20.6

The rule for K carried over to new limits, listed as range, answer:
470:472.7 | 14.6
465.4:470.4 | 15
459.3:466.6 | 13.7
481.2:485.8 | 12.4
